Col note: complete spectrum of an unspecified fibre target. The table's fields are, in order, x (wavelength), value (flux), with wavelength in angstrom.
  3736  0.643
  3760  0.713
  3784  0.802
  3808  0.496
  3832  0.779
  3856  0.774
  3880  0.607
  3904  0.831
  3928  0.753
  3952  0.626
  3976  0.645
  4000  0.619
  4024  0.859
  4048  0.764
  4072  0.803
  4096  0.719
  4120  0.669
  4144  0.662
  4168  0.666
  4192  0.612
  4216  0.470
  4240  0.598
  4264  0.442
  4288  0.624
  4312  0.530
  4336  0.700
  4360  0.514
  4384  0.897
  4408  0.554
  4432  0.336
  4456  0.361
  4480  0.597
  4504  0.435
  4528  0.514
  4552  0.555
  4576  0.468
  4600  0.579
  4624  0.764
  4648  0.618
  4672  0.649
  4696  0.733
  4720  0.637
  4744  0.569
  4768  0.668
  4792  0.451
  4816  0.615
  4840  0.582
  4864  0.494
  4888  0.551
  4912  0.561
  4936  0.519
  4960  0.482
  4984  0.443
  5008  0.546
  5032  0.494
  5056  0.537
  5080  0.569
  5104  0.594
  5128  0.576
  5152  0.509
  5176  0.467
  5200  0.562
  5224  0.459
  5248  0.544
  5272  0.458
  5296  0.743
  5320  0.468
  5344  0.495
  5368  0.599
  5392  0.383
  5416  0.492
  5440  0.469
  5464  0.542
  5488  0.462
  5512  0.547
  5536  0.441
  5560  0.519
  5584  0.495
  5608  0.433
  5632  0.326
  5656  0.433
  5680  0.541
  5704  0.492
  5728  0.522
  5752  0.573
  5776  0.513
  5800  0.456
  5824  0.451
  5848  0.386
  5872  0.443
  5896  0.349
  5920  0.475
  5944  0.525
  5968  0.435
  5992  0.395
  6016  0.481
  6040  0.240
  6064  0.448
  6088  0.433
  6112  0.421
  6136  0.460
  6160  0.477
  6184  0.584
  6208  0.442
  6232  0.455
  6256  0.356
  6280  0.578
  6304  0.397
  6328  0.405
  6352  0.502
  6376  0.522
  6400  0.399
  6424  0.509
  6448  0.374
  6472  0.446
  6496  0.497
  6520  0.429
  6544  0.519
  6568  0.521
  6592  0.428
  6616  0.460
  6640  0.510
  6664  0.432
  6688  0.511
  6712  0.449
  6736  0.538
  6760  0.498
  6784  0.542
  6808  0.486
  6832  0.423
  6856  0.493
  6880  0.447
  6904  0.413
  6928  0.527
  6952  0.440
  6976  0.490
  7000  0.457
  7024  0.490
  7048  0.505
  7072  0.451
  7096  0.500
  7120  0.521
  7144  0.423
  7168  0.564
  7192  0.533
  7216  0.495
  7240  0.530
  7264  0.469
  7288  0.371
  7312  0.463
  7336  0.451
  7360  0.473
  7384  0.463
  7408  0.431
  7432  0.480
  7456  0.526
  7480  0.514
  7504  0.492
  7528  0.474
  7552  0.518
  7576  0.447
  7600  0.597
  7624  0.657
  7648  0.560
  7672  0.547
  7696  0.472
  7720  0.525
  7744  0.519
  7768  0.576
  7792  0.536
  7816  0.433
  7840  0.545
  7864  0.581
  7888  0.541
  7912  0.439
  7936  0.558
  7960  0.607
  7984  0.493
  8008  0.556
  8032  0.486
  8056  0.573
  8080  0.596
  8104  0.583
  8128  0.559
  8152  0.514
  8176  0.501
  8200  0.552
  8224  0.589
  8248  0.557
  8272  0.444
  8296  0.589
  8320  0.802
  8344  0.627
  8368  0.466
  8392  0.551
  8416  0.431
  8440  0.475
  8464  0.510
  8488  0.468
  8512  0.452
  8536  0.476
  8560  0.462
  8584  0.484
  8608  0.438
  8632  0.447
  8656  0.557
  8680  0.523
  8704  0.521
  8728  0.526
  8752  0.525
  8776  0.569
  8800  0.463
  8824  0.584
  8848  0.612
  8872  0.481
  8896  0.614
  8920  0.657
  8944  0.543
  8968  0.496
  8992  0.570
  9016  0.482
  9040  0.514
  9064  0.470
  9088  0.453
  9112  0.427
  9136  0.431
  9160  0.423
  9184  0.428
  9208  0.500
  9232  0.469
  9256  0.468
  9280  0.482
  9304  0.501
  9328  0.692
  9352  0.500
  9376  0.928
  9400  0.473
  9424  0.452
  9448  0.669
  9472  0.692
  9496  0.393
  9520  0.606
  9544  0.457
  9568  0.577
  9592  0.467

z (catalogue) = 0.660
